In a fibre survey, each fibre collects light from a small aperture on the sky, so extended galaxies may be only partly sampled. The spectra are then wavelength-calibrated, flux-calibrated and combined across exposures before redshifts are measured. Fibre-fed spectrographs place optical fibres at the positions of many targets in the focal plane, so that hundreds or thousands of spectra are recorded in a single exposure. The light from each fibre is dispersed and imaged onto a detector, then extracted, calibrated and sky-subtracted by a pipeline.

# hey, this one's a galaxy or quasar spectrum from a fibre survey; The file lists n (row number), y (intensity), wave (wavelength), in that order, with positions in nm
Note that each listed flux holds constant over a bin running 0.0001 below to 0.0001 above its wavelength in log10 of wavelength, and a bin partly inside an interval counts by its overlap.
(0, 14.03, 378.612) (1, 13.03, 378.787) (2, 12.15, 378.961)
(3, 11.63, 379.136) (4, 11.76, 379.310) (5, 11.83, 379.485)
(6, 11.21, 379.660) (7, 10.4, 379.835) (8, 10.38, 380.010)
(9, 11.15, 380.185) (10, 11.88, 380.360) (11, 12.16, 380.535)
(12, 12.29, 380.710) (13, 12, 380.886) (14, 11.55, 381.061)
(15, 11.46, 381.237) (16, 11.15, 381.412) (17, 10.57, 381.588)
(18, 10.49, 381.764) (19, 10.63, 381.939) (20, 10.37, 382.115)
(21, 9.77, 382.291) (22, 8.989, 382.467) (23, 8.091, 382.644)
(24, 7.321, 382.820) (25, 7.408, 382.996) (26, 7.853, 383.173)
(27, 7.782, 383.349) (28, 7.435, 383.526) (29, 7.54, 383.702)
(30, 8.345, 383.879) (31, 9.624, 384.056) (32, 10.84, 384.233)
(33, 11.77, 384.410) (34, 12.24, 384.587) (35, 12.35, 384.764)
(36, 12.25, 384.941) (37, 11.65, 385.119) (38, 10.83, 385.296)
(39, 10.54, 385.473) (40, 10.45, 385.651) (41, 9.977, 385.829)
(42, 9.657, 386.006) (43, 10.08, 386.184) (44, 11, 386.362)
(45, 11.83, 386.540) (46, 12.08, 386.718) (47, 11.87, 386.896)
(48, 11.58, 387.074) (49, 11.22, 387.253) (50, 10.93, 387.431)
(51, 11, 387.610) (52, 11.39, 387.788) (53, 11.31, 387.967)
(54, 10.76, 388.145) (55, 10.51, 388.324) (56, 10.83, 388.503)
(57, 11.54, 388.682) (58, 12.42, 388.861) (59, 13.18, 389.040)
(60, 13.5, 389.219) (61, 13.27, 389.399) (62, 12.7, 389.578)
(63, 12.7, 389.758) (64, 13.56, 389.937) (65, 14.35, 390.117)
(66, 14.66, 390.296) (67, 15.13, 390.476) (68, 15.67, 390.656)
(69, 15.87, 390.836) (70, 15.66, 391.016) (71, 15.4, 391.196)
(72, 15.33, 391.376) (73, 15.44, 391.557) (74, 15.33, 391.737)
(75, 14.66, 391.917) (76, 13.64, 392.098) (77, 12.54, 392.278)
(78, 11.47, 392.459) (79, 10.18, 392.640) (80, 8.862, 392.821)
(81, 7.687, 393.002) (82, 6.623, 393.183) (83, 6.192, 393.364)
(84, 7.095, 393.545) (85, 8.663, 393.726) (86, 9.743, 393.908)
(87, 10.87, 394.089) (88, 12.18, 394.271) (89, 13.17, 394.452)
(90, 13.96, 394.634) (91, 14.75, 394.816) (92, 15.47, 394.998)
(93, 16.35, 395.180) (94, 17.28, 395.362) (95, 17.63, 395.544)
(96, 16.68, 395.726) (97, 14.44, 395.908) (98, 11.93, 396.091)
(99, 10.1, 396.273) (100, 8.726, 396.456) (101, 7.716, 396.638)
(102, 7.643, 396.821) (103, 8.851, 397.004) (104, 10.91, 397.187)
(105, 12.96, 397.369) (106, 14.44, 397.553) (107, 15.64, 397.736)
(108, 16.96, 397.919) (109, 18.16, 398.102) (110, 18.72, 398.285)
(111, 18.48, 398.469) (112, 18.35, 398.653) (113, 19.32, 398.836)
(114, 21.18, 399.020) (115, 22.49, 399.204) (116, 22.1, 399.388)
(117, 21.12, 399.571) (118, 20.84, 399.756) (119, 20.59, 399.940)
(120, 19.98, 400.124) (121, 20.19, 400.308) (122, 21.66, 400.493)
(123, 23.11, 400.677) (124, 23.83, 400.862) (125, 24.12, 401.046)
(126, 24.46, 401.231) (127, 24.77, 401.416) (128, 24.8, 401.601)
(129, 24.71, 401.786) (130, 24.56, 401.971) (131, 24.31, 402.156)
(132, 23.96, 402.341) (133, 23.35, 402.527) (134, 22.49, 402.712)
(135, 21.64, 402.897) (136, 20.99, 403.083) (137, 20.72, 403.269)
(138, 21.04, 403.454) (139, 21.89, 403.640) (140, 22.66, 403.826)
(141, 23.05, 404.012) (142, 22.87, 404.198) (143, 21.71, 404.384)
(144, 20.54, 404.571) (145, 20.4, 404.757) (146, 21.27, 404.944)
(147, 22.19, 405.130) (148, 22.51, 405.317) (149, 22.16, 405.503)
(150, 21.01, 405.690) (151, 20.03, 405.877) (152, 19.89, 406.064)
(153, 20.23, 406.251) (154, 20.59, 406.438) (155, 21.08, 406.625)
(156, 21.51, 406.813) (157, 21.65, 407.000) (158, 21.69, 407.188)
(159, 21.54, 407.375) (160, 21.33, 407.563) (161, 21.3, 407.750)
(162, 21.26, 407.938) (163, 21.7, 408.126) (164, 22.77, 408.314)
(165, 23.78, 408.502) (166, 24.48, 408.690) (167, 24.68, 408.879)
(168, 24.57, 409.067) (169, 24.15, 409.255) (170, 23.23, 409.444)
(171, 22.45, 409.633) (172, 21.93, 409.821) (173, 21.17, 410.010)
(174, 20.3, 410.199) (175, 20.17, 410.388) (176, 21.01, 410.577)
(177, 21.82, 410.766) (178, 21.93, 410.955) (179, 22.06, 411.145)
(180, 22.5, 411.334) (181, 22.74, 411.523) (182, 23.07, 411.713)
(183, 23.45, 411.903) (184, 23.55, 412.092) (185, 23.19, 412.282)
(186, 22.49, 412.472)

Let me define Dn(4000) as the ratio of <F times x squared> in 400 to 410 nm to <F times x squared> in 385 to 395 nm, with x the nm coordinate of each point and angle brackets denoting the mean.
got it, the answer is 2.01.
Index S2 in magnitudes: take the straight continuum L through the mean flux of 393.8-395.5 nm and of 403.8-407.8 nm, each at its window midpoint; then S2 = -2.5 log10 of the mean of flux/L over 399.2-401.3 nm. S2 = -0.241 mag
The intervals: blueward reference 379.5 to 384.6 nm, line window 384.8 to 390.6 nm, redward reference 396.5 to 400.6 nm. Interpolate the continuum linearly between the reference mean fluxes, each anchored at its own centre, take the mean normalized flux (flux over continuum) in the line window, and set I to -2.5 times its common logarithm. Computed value 0.06 mag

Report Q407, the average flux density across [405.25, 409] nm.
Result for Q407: 21.8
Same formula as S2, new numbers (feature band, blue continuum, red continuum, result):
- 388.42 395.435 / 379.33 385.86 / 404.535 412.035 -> 0.137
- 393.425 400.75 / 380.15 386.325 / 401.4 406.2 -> 0.195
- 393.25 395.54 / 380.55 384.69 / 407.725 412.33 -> 0.243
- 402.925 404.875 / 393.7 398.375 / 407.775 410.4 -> -0.142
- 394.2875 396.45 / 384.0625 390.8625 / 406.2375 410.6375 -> 0.099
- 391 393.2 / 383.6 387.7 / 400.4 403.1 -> 0.246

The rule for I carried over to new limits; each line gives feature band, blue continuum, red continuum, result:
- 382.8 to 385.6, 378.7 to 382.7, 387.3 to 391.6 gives 0.22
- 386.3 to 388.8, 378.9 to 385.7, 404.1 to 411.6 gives 0.13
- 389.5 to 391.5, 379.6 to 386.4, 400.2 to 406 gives 0.01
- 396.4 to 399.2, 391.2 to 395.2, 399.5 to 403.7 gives 0.21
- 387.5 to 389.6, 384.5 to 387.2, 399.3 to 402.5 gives 0.13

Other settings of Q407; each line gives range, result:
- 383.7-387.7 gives 10.9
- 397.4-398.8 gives 17.1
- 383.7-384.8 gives 10.5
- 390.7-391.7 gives 15.5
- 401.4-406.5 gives 22.1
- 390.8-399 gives 13.2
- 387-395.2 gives 12.3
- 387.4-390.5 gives 12.4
